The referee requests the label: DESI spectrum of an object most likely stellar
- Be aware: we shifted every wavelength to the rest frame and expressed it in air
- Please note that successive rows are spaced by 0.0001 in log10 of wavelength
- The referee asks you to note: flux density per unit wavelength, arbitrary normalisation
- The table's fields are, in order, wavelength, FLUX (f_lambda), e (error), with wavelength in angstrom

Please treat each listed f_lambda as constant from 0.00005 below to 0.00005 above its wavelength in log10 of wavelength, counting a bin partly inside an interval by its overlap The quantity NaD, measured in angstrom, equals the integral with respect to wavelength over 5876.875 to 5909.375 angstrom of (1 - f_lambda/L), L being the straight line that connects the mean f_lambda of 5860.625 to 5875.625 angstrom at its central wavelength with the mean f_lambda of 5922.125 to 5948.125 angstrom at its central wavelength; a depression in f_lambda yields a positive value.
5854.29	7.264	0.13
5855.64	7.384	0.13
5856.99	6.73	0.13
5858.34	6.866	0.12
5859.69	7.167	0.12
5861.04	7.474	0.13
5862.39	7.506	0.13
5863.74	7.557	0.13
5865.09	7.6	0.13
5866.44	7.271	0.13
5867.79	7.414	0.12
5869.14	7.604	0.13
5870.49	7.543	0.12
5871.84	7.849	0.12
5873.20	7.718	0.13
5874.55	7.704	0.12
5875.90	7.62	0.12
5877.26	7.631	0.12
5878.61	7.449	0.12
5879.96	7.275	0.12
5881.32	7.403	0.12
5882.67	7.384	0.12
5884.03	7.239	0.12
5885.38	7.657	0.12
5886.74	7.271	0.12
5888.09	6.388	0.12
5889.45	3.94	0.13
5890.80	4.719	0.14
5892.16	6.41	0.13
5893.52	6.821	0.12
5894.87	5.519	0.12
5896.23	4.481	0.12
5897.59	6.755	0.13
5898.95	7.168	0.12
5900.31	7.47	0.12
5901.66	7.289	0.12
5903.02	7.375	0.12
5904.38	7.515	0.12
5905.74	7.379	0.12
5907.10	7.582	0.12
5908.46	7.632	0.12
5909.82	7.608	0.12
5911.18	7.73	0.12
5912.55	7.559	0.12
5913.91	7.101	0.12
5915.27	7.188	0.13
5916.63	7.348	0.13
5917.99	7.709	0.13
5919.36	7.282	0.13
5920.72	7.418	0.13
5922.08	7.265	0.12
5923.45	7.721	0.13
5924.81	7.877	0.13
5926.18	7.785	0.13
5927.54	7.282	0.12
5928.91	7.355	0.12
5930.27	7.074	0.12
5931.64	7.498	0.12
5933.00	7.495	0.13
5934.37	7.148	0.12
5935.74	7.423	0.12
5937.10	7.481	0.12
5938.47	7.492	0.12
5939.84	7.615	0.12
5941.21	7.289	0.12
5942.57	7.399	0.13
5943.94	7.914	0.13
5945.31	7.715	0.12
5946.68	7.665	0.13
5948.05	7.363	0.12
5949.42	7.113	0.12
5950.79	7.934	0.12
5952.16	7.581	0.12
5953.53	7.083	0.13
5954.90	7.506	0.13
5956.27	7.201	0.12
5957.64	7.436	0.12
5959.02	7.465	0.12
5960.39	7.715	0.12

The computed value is 3.1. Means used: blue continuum 7.57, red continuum 7.5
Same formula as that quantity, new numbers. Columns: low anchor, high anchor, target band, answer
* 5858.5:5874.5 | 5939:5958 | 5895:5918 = 1.0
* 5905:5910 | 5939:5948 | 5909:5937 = 0.4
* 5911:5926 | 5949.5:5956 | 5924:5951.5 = -0.1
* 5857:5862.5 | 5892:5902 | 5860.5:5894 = -1.4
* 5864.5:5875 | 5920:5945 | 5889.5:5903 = 2.3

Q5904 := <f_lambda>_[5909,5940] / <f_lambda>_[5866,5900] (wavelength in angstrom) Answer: 1.08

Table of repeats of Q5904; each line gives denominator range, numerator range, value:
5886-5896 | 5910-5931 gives 1.28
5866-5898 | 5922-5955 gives 1.09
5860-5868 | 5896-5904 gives 0.93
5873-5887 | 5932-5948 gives 1.00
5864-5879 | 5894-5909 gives 0.91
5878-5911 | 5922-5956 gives 1.09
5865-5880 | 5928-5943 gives 0.98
